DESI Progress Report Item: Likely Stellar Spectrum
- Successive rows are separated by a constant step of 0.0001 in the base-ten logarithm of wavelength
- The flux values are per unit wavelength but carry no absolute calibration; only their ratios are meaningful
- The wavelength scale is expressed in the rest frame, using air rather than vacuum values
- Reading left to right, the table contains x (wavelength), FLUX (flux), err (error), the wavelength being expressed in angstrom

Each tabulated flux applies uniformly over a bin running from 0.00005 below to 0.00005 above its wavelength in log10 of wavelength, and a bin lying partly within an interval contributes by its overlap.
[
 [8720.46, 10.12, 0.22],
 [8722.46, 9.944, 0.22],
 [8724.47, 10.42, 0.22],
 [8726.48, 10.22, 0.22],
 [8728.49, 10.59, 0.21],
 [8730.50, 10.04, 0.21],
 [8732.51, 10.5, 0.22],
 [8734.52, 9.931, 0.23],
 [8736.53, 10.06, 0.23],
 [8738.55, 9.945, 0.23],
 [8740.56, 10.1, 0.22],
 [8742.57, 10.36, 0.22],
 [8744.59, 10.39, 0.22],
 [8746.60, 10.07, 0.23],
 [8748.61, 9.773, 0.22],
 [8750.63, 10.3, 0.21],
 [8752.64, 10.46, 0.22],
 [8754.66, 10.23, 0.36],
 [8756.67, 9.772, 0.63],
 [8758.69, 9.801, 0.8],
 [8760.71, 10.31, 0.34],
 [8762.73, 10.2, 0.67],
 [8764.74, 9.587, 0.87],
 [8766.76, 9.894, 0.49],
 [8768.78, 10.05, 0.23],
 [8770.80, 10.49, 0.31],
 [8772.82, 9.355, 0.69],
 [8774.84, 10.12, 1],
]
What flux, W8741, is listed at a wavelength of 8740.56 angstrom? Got 10.1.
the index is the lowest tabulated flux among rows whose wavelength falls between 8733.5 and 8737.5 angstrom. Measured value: 9.931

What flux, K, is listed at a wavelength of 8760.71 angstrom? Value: 10.31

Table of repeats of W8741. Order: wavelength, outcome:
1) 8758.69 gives 9.801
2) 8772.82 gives 9.355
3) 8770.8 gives 10.49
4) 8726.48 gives 10.22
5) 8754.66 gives 10.23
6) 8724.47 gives 10.42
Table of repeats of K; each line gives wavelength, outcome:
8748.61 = 9.773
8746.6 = 10.07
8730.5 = 10.04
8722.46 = 9.944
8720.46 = 10.12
